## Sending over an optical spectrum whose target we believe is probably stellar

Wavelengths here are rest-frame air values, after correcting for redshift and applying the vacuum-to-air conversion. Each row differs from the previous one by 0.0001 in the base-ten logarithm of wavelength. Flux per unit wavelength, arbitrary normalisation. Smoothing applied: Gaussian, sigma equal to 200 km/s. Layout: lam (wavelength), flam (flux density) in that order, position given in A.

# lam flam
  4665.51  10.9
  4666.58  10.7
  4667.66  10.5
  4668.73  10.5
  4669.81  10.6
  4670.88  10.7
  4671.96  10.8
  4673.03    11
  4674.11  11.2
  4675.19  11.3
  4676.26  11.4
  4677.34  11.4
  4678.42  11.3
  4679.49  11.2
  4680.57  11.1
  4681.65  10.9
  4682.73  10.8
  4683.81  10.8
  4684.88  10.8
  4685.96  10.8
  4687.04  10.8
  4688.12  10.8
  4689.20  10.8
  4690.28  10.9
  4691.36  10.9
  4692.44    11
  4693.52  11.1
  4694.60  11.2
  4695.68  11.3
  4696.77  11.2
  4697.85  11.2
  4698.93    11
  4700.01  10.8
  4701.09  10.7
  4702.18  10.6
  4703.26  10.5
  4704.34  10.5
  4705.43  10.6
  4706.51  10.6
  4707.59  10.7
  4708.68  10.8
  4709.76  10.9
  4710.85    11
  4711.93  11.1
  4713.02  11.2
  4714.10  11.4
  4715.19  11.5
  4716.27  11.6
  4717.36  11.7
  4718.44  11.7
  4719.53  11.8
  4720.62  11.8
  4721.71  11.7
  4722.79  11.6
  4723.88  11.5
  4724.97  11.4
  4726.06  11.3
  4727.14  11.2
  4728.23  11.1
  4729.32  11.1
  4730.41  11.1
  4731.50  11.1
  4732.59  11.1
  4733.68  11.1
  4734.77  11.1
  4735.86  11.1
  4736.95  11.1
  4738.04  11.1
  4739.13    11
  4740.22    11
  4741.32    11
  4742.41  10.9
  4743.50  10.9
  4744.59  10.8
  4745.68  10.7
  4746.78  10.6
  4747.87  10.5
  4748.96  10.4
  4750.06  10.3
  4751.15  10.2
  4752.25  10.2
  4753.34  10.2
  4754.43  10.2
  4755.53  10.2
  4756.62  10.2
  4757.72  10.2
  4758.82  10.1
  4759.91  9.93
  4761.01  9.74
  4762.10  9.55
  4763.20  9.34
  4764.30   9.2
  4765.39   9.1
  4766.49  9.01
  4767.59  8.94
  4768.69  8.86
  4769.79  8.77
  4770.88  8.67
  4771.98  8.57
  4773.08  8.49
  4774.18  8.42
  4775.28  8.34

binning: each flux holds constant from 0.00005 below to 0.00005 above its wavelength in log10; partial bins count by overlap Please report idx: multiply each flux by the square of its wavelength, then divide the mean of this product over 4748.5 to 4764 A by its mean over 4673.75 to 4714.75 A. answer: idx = 0.9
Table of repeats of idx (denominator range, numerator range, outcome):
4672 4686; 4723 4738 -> 1.03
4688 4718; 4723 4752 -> 1.01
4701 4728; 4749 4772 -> 0.88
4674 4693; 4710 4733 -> 1.05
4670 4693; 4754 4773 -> 0.89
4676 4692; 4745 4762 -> 0.96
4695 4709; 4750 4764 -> 0.95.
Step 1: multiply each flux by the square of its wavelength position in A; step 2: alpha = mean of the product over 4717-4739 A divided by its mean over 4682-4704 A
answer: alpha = 1.05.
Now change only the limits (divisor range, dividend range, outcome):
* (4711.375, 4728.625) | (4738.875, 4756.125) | 0.93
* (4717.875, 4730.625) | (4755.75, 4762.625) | 0.88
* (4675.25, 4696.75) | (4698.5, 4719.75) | 1.01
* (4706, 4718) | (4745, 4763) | 0.93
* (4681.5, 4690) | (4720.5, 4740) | 1.06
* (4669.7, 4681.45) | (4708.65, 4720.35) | 1.04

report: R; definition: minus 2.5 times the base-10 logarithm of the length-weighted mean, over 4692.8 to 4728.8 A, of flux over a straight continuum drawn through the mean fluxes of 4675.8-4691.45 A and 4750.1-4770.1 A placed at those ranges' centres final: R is -0.06 mag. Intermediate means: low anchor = 11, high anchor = 9.69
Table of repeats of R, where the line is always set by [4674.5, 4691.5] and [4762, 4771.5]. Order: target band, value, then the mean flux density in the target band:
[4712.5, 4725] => -0.14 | 11.6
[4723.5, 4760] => -0.12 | 10.8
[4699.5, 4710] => -0.02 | 10.7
